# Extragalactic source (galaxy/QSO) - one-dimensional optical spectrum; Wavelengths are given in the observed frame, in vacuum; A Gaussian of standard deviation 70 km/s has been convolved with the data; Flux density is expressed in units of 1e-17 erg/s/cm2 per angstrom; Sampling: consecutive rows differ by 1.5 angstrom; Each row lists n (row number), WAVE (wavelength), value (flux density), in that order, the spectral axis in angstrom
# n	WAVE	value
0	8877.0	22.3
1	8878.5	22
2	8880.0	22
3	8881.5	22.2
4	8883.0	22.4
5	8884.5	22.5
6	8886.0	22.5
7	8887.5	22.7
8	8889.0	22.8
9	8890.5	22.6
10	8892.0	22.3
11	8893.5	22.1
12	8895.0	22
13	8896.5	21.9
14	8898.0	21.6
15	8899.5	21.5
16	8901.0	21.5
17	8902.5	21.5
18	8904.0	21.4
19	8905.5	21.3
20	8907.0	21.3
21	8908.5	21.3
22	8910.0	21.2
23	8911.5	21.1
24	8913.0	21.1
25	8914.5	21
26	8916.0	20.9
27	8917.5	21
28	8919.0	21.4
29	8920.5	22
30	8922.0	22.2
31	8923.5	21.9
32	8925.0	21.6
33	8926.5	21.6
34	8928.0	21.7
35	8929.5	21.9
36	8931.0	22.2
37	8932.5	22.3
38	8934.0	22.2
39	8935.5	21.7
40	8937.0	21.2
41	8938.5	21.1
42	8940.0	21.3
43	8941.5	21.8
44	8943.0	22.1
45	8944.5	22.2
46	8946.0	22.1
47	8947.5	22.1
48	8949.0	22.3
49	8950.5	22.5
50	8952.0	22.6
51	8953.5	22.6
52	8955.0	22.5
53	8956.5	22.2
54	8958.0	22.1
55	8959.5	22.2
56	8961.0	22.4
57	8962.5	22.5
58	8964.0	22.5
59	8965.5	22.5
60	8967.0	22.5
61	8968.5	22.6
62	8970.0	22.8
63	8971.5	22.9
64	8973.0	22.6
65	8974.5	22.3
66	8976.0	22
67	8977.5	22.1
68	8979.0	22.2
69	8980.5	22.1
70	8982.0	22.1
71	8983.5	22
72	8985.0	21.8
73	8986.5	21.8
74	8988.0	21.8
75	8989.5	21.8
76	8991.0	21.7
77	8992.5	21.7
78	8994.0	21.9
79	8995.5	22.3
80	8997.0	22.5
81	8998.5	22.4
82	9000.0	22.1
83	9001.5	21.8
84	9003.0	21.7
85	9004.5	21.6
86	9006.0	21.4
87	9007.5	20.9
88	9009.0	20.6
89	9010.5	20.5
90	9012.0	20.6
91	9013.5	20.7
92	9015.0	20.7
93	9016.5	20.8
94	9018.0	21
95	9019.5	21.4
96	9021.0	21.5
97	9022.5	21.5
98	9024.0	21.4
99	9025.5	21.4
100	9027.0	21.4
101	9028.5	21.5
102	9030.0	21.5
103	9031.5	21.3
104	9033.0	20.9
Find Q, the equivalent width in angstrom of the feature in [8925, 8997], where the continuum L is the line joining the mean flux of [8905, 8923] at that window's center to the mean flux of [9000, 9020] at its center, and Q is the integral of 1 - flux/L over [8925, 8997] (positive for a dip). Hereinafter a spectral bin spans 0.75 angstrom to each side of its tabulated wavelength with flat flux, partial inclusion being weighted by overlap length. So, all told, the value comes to -3.1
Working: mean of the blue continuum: 21.3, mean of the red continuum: 21.1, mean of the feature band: 22.1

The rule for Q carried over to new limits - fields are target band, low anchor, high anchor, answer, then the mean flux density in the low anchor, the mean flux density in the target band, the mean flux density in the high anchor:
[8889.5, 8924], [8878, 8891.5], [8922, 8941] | 0.82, 22.4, 21.6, 21.7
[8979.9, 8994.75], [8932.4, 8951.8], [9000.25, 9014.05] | -0.34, 21.9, 21.9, 21.1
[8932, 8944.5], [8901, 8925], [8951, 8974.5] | 0.12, 21.4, 21.7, 22.5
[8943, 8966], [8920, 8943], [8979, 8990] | -0.52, 21.8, 22.3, 21.9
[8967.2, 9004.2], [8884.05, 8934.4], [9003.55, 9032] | -1.38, 21.8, 22.1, 21.1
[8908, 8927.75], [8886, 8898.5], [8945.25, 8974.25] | 0.82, 22.3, 21.4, 22.4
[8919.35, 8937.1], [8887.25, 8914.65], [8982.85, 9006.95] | -0.12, 21.7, 21.9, 21.9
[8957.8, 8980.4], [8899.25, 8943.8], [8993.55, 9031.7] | -0.99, 21.5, 22.4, 21.4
